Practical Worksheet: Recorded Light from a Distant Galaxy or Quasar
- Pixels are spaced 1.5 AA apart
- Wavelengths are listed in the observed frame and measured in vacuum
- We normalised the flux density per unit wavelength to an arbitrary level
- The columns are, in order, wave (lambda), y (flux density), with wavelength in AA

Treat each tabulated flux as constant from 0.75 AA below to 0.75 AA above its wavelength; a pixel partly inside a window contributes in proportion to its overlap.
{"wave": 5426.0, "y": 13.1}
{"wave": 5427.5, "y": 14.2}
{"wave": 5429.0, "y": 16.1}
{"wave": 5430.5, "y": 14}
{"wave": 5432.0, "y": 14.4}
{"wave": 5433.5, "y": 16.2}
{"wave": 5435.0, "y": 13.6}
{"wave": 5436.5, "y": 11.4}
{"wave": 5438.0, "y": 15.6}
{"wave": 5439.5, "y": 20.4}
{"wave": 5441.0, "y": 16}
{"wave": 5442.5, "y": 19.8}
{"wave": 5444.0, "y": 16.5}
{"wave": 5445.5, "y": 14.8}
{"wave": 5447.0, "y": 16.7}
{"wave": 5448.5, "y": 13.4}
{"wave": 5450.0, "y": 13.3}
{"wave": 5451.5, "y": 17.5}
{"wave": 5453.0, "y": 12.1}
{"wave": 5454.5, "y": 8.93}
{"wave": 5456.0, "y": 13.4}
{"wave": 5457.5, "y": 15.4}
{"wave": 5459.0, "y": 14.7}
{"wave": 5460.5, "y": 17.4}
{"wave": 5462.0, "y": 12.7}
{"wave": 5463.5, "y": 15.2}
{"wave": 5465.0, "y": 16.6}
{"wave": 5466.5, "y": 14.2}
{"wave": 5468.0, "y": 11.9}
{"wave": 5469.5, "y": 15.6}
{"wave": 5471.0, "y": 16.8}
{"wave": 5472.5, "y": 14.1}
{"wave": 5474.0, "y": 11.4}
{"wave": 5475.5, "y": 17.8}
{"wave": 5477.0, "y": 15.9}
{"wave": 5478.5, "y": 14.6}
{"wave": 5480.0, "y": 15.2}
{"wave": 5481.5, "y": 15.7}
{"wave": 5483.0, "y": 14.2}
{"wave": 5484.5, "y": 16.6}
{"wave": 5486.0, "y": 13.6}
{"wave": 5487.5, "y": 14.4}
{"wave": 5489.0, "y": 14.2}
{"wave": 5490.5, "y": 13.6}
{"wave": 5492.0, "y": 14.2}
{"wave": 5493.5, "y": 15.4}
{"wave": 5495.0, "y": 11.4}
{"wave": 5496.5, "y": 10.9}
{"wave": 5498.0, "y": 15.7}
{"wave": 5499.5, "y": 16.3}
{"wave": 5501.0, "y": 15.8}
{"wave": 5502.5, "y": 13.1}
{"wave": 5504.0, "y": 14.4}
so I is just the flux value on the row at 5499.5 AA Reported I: 16.3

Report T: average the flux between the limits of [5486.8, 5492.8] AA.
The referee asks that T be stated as 14.1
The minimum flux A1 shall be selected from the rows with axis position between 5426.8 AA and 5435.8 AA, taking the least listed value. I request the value 13.6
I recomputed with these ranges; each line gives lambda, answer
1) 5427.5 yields 14.2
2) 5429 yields 16.1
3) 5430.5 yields 14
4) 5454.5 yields 8.93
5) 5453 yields 12.1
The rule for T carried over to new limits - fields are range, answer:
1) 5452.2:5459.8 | 13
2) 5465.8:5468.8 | 13.1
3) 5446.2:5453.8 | 14.6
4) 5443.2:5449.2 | 15.4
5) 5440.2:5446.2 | 16.8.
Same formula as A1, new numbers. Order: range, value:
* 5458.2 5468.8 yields 11.9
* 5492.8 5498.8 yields 10.9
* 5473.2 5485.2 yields 11.4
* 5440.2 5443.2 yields 16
